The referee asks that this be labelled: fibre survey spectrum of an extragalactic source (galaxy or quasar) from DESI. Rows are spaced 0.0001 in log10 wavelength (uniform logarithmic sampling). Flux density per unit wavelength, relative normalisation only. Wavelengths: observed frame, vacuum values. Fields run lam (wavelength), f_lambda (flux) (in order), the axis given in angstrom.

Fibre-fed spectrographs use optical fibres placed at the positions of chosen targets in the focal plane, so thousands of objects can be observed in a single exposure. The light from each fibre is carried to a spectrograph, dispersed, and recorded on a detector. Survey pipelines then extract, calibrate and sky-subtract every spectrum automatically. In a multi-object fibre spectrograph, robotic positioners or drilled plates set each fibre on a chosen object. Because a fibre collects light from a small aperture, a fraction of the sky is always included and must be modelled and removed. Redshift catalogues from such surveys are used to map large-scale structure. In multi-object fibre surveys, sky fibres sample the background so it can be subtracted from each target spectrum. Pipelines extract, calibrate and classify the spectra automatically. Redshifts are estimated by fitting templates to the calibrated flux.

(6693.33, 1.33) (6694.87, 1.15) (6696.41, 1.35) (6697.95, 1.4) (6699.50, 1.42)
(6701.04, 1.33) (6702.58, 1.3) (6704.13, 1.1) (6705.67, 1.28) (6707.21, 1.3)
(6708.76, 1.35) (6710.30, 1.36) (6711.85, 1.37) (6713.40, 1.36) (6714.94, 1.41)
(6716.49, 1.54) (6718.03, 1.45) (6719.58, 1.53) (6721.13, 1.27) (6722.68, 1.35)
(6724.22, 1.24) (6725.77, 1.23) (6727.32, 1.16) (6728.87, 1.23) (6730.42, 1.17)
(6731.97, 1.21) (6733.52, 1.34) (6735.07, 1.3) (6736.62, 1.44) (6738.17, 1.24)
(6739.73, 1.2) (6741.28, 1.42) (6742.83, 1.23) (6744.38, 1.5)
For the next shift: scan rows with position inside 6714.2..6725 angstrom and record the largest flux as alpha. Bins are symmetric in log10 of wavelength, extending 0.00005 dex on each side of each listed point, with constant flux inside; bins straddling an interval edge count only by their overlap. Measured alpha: 1.54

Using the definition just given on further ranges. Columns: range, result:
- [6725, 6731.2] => 1.23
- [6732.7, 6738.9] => 1.44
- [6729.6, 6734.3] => 1.34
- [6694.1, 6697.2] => 1.35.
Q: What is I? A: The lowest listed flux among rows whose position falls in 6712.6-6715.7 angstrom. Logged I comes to 1.36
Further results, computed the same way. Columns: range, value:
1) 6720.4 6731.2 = 1.16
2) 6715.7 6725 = 1.24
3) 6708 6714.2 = 1.35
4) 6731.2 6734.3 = 1.21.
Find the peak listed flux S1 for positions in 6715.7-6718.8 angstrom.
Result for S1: 1.54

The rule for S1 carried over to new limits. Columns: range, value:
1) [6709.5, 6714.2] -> 1.37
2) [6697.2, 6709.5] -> 1.42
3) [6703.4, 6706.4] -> 1.28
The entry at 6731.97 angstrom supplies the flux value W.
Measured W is 1.21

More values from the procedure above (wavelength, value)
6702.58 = 1.3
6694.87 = 1.15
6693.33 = 1.33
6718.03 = 1.45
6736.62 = 1.44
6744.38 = 1.5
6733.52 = 1.34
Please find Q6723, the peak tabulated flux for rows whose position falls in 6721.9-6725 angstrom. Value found 1.35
